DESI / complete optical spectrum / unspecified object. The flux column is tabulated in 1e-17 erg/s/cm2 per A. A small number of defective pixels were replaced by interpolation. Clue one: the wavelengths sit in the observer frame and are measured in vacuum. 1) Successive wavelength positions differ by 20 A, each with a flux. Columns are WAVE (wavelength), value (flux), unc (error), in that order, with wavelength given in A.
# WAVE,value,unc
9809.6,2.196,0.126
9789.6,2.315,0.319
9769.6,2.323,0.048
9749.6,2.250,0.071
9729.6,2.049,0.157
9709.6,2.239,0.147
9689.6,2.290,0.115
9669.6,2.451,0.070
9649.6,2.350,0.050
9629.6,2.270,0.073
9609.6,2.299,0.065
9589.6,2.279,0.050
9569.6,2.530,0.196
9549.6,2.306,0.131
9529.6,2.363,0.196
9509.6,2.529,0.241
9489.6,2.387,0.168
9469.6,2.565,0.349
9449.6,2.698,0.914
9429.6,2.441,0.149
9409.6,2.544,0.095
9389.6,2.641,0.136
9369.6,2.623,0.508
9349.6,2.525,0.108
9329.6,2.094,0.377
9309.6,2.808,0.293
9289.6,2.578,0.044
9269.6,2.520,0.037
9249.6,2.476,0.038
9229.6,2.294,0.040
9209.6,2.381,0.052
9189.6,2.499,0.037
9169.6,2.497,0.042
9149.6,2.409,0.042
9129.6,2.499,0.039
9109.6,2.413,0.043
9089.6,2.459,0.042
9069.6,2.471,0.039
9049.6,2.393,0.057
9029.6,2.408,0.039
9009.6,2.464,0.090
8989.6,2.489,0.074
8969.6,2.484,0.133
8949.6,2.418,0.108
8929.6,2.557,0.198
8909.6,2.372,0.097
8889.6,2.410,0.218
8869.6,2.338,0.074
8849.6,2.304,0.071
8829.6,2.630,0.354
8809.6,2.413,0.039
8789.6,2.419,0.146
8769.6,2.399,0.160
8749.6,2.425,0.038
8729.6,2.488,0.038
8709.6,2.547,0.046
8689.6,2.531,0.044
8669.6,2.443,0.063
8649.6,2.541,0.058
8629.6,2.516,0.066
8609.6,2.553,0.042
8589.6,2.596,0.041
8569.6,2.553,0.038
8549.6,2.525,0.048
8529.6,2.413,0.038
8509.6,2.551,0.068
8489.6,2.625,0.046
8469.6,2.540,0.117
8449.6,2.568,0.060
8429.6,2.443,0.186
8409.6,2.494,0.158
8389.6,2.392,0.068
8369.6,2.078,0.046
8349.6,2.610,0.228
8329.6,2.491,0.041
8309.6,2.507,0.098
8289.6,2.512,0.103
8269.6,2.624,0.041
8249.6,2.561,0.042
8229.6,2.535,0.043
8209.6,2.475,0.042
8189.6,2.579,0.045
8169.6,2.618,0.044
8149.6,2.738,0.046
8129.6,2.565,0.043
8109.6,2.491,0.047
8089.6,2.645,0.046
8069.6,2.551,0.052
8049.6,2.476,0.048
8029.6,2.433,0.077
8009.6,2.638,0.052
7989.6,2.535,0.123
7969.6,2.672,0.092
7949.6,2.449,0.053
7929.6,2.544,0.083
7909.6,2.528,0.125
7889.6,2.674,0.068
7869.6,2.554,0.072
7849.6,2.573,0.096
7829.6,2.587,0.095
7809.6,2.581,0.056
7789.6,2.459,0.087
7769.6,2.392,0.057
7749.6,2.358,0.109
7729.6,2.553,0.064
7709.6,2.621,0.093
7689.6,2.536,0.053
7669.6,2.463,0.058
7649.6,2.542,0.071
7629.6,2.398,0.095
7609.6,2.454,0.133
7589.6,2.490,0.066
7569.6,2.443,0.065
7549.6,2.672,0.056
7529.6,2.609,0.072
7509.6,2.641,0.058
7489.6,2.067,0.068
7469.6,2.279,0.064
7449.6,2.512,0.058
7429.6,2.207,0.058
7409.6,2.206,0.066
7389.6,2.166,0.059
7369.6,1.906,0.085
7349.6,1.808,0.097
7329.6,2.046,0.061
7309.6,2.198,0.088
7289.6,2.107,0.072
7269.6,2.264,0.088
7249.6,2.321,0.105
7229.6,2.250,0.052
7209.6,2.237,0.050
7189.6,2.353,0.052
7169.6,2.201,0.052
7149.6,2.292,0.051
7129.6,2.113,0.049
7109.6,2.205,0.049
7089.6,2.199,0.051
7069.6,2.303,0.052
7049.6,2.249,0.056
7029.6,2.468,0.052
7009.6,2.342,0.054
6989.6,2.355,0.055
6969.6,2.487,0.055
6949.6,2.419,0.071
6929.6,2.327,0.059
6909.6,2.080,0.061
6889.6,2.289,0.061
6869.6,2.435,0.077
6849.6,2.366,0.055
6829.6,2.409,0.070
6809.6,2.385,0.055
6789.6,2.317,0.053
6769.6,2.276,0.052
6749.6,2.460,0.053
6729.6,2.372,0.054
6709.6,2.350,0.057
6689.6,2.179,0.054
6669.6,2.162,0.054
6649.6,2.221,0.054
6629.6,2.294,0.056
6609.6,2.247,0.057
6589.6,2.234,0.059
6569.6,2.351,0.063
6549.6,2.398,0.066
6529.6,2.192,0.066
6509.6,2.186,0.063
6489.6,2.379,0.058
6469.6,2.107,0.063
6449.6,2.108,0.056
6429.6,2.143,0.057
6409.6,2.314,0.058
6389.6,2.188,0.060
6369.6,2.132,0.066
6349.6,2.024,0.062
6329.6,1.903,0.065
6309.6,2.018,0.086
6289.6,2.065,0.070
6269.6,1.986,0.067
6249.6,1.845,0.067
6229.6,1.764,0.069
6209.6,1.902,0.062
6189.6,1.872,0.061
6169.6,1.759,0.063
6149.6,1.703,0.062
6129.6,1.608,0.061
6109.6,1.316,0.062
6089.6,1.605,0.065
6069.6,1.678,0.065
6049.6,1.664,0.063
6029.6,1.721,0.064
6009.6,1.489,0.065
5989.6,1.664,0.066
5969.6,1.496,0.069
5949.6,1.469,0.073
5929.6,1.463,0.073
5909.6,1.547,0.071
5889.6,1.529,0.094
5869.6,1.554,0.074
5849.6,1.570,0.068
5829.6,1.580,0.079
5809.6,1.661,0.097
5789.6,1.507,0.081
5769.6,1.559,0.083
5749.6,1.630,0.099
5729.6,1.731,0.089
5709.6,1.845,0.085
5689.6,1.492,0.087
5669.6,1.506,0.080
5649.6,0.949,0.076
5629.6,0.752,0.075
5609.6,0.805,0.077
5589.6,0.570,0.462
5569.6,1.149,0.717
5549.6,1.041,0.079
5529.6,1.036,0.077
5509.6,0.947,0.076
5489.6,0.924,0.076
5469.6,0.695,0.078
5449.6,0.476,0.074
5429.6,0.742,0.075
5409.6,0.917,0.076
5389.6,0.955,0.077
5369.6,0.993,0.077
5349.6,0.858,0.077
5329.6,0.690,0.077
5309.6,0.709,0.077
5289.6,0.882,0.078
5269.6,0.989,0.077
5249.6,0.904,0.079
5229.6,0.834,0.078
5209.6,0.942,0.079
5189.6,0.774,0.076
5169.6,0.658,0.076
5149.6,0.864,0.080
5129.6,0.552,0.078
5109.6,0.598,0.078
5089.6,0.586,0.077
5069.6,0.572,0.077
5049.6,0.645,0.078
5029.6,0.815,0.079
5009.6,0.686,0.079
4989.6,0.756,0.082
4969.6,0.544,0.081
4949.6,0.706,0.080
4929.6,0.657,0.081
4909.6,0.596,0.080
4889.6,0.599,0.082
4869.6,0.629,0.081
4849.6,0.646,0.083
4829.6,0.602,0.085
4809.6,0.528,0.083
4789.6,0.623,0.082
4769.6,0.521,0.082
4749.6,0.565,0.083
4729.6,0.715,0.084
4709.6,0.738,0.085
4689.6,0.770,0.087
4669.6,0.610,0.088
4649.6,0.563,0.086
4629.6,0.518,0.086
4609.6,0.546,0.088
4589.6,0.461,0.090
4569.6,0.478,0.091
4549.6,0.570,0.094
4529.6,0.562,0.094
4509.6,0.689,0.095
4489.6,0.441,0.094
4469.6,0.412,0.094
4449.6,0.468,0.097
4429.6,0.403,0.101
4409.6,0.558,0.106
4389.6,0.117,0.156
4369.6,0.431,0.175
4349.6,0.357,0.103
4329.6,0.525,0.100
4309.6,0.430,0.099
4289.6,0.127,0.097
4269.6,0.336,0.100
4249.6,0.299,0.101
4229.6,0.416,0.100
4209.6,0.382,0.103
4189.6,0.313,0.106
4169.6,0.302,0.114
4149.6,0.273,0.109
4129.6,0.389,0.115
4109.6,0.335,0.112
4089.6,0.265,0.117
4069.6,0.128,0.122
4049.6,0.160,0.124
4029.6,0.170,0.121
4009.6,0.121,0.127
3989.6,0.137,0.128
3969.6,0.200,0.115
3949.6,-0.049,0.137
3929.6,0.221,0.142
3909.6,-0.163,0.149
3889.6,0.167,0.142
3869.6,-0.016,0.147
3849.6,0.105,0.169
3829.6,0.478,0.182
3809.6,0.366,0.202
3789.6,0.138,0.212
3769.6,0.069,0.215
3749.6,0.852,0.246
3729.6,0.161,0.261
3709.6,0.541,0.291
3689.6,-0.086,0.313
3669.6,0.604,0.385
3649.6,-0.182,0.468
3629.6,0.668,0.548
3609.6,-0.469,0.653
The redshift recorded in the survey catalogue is 0.421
